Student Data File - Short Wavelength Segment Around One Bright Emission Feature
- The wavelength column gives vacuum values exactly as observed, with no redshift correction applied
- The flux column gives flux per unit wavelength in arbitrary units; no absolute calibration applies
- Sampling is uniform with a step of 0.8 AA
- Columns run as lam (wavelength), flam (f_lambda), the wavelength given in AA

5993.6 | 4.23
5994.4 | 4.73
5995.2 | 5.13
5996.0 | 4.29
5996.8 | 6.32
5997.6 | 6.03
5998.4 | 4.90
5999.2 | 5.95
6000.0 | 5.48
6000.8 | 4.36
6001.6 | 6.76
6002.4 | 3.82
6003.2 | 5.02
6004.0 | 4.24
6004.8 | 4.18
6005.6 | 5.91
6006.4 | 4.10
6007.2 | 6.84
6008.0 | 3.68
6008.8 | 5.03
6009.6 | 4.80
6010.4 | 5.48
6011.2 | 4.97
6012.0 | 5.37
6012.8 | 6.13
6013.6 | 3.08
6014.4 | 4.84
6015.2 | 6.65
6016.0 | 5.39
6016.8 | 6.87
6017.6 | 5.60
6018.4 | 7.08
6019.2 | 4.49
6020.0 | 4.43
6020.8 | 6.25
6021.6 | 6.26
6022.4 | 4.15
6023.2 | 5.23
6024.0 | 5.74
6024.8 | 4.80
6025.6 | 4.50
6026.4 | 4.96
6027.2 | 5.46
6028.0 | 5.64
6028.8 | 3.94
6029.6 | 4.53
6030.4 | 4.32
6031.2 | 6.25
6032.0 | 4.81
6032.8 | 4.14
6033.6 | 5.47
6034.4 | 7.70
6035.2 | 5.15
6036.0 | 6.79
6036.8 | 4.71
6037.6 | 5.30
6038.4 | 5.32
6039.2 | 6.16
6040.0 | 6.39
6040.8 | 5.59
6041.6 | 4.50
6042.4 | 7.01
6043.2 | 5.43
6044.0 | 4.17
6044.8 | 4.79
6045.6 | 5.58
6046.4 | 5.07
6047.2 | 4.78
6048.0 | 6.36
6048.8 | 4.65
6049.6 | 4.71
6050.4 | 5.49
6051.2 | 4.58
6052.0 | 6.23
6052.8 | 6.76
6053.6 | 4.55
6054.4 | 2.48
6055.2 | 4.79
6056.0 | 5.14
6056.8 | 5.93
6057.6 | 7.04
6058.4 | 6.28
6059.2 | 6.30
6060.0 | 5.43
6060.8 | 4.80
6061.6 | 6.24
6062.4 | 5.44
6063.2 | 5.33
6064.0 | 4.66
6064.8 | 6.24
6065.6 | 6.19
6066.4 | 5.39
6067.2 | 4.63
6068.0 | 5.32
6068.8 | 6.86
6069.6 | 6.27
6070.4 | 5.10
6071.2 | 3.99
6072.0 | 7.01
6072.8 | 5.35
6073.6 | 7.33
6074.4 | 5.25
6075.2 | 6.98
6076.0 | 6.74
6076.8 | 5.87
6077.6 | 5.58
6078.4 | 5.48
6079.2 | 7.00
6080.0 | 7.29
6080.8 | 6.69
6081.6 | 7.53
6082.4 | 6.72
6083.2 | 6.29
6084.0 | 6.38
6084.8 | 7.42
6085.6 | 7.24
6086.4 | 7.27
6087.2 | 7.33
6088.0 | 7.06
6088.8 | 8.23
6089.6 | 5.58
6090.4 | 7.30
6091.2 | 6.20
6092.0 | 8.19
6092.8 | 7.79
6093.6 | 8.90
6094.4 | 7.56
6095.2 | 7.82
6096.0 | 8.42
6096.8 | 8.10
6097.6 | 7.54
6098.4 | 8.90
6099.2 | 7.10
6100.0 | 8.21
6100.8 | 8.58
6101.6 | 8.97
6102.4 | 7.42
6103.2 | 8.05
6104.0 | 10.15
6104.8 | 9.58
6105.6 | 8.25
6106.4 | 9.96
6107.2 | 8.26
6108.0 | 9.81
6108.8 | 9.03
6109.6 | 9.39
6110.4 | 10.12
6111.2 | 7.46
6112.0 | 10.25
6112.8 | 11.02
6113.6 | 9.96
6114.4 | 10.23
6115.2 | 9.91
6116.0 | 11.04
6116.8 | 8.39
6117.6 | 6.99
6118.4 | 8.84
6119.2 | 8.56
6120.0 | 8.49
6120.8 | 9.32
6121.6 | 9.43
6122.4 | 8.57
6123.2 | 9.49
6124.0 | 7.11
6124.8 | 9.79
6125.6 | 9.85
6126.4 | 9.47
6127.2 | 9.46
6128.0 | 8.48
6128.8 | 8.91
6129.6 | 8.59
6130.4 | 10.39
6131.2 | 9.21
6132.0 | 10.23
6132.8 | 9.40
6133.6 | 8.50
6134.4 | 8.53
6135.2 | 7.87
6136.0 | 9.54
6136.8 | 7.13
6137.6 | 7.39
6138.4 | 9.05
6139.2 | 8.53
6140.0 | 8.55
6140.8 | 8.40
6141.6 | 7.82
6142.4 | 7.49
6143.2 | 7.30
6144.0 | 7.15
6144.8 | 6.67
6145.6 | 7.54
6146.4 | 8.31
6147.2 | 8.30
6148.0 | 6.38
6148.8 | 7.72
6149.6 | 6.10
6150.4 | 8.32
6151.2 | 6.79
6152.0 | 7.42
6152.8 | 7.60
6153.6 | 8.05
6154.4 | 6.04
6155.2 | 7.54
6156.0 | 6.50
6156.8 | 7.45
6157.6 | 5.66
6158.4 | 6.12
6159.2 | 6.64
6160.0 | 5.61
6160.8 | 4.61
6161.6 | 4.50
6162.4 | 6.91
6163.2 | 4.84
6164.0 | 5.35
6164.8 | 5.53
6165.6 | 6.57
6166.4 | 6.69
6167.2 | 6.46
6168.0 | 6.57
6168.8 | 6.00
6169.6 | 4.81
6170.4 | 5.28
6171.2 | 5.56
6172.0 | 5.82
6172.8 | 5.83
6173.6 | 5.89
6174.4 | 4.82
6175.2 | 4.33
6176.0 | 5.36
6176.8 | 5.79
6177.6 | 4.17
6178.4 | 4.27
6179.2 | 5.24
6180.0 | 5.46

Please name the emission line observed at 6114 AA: Mg II 2798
